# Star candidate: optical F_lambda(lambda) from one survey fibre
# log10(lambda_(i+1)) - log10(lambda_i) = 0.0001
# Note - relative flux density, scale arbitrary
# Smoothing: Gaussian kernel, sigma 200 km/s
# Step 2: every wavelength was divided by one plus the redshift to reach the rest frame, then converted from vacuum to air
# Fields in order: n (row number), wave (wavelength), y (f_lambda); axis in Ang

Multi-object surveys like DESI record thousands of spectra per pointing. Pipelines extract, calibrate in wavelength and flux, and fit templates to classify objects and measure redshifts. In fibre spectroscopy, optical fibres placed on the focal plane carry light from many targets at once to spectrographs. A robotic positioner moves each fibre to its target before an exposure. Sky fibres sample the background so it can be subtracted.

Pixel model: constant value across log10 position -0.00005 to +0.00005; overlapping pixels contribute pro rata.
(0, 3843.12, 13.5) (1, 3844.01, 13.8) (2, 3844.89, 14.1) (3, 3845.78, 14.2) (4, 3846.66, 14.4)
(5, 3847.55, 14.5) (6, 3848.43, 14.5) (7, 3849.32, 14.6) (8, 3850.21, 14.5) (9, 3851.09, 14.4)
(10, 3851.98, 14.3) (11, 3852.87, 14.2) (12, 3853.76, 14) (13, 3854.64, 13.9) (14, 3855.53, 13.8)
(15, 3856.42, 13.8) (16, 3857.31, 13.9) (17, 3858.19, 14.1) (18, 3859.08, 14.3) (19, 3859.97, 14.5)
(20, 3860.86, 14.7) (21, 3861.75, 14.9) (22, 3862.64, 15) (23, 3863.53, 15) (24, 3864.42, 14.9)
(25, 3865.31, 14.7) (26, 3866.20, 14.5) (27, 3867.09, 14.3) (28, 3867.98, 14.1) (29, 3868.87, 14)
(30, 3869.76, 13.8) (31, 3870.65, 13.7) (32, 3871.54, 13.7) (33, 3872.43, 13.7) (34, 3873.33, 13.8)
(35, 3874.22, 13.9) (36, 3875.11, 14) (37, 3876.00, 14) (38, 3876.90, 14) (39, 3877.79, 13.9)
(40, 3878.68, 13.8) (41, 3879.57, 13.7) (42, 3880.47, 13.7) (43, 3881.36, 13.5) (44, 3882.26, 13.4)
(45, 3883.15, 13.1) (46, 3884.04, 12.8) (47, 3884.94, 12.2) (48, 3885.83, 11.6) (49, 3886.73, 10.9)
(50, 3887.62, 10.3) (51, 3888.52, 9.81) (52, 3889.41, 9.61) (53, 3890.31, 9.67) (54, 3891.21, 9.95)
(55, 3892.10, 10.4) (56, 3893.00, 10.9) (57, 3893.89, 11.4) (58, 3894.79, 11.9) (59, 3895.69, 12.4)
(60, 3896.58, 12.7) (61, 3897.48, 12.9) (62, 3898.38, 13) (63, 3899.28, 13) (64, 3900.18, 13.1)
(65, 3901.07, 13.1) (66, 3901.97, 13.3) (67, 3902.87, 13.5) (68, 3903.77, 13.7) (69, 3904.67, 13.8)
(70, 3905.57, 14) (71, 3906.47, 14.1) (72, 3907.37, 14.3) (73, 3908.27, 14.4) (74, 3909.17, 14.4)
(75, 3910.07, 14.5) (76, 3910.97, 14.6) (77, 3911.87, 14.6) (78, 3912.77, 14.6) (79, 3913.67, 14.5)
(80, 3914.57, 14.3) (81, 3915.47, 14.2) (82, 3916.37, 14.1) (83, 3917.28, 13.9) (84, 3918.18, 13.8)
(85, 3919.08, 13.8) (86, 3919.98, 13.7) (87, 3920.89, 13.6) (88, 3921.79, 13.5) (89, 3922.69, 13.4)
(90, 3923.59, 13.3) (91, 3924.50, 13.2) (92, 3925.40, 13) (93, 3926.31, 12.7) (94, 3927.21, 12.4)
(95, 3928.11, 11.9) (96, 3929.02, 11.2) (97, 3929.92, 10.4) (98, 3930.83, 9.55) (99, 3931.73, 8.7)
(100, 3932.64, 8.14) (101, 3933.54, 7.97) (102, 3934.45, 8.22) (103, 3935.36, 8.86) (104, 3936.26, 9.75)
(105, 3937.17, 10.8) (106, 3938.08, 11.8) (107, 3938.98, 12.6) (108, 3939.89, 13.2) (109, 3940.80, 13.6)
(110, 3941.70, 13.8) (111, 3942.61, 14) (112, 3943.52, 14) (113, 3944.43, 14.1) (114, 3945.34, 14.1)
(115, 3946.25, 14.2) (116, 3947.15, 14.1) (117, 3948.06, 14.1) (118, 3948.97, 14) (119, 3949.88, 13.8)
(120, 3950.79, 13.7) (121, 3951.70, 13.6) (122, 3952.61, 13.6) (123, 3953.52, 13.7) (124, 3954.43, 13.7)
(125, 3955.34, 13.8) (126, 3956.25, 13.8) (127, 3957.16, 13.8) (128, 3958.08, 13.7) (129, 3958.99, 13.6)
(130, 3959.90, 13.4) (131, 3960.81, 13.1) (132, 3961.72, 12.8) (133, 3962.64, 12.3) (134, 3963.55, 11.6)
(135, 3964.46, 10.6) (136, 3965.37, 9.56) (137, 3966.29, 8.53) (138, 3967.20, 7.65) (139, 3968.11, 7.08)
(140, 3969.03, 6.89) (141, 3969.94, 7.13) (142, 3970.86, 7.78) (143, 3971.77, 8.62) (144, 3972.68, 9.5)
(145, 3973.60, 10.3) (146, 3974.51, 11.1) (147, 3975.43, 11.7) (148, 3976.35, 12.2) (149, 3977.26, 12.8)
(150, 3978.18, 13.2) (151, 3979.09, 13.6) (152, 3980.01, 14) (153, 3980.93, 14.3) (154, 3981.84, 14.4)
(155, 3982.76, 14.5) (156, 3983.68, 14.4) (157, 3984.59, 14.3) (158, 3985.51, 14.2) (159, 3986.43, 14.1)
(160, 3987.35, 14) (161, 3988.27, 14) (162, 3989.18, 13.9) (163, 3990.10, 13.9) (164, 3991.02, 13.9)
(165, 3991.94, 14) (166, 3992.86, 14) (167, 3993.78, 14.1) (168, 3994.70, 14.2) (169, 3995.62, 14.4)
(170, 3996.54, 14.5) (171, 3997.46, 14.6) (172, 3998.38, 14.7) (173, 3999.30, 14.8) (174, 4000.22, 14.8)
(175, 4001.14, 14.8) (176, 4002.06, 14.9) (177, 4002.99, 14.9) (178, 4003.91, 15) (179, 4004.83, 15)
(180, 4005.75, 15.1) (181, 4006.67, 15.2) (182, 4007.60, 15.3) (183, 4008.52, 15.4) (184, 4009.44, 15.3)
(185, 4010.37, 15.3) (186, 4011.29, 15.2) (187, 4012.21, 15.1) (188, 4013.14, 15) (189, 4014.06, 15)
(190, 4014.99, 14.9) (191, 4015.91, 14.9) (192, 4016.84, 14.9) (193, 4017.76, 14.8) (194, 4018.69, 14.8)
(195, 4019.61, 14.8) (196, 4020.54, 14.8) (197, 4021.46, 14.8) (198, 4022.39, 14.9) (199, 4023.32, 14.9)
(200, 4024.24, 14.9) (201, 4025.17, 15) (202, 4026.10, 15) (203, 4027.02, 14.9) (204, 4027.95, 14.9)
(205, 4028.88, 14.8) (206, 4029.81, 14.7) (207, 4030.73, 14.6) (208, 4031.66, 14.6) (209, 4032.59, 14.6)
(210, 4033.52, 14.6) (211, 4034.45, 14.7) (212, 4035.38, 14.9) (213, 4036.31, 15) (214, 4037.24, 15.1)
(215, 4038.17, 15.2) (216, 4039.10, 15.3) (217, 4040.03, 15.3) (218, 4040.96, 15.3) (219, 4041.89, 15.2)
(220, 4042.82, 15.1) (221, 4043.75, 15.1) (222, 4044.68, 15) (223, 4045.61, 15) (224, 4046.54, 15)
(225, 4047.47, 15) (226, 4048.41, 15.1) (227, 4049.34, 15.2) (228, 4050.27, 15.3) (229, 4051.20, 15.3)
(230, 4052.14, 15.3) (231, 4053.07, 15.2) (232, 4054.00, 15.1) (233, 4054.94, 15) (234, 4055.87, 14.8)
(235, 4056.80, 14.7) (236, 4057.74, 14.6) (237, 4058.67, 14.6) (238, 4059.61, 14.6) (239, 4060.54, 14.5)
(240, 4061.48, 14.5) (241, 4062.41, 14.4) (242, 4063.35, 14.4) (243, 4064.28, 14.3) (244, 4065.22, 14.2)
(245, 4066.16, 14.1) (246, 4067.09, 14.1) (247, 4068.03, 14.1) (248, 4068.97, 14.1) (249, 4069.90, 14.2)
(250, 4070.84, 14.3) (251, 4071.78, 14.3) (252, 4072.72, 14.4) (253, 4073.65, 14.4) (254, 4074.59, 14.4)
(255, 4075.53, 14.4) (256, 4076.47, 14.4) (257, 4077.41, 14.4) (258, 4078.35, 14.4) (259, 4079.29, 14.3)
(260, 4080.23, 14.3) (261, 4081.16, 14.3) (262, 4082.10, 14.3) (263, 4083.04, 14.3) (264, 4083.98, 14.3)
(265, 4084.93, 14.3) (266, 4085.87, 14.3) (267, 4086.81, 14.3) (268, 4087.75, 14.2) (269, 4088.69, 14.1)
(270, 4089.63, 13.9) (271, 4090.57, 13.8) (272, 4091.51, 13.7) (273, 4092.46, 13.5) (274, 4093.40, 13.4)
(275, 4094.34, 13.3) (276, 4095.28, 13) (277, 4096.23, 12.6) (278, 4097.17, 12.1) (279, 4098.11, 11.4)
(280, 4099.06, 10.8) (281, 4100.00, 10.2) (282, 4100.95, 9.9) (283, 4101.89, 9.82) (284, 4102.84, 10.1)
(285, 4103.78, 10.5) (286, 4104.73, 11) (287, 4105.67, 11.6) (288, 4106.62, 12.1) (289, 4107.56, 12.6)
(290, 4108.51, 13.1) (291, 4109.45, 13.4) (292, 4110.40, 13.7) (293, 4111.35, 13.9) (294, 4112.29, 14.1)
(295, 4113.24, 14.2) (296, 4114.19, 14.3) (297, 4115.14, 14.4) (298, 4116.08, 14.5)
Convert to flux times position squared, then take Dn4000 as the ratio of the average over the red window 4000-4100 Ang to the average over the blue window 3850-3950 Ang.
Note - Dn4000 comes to 1.2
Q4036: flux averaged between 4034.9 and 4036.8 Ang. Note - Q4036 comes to 14.9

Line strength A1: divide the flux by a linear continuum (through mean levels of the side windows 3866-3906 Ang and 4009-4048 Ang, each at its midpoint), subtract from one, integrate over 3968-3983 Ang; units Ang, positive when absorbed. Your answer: 3.17 Ang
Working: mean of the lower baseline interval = 12.8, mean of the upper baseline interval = 15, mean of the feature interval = 11.2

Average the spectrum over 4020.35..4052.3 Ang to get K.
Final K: 15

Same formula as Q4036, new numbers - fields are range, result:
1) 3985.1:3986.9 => 14.1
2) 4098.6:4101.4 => 10.3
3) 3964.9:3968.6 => 8.2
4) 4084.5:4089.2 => 14.3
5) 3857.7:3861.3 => 14.4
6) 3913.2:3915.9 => 14.4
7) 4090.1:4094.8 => 13.5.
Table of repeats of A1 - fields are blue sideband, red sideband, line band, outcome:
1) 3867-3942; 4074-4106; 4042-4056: -2.3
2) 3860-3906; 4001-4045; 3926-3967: 5.1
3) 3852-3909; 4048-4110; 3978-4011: -2.4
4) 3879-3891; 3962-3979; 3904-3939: -4.7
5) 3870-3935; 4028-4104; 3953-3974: 3.5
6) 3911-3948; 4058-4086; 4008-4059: -4.1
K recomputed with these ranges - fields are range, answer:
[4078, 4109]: 12.8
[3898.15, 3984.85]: 12.5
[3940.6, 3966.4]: 13.3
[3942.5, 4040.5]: 13.7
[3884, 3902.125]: 11.6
